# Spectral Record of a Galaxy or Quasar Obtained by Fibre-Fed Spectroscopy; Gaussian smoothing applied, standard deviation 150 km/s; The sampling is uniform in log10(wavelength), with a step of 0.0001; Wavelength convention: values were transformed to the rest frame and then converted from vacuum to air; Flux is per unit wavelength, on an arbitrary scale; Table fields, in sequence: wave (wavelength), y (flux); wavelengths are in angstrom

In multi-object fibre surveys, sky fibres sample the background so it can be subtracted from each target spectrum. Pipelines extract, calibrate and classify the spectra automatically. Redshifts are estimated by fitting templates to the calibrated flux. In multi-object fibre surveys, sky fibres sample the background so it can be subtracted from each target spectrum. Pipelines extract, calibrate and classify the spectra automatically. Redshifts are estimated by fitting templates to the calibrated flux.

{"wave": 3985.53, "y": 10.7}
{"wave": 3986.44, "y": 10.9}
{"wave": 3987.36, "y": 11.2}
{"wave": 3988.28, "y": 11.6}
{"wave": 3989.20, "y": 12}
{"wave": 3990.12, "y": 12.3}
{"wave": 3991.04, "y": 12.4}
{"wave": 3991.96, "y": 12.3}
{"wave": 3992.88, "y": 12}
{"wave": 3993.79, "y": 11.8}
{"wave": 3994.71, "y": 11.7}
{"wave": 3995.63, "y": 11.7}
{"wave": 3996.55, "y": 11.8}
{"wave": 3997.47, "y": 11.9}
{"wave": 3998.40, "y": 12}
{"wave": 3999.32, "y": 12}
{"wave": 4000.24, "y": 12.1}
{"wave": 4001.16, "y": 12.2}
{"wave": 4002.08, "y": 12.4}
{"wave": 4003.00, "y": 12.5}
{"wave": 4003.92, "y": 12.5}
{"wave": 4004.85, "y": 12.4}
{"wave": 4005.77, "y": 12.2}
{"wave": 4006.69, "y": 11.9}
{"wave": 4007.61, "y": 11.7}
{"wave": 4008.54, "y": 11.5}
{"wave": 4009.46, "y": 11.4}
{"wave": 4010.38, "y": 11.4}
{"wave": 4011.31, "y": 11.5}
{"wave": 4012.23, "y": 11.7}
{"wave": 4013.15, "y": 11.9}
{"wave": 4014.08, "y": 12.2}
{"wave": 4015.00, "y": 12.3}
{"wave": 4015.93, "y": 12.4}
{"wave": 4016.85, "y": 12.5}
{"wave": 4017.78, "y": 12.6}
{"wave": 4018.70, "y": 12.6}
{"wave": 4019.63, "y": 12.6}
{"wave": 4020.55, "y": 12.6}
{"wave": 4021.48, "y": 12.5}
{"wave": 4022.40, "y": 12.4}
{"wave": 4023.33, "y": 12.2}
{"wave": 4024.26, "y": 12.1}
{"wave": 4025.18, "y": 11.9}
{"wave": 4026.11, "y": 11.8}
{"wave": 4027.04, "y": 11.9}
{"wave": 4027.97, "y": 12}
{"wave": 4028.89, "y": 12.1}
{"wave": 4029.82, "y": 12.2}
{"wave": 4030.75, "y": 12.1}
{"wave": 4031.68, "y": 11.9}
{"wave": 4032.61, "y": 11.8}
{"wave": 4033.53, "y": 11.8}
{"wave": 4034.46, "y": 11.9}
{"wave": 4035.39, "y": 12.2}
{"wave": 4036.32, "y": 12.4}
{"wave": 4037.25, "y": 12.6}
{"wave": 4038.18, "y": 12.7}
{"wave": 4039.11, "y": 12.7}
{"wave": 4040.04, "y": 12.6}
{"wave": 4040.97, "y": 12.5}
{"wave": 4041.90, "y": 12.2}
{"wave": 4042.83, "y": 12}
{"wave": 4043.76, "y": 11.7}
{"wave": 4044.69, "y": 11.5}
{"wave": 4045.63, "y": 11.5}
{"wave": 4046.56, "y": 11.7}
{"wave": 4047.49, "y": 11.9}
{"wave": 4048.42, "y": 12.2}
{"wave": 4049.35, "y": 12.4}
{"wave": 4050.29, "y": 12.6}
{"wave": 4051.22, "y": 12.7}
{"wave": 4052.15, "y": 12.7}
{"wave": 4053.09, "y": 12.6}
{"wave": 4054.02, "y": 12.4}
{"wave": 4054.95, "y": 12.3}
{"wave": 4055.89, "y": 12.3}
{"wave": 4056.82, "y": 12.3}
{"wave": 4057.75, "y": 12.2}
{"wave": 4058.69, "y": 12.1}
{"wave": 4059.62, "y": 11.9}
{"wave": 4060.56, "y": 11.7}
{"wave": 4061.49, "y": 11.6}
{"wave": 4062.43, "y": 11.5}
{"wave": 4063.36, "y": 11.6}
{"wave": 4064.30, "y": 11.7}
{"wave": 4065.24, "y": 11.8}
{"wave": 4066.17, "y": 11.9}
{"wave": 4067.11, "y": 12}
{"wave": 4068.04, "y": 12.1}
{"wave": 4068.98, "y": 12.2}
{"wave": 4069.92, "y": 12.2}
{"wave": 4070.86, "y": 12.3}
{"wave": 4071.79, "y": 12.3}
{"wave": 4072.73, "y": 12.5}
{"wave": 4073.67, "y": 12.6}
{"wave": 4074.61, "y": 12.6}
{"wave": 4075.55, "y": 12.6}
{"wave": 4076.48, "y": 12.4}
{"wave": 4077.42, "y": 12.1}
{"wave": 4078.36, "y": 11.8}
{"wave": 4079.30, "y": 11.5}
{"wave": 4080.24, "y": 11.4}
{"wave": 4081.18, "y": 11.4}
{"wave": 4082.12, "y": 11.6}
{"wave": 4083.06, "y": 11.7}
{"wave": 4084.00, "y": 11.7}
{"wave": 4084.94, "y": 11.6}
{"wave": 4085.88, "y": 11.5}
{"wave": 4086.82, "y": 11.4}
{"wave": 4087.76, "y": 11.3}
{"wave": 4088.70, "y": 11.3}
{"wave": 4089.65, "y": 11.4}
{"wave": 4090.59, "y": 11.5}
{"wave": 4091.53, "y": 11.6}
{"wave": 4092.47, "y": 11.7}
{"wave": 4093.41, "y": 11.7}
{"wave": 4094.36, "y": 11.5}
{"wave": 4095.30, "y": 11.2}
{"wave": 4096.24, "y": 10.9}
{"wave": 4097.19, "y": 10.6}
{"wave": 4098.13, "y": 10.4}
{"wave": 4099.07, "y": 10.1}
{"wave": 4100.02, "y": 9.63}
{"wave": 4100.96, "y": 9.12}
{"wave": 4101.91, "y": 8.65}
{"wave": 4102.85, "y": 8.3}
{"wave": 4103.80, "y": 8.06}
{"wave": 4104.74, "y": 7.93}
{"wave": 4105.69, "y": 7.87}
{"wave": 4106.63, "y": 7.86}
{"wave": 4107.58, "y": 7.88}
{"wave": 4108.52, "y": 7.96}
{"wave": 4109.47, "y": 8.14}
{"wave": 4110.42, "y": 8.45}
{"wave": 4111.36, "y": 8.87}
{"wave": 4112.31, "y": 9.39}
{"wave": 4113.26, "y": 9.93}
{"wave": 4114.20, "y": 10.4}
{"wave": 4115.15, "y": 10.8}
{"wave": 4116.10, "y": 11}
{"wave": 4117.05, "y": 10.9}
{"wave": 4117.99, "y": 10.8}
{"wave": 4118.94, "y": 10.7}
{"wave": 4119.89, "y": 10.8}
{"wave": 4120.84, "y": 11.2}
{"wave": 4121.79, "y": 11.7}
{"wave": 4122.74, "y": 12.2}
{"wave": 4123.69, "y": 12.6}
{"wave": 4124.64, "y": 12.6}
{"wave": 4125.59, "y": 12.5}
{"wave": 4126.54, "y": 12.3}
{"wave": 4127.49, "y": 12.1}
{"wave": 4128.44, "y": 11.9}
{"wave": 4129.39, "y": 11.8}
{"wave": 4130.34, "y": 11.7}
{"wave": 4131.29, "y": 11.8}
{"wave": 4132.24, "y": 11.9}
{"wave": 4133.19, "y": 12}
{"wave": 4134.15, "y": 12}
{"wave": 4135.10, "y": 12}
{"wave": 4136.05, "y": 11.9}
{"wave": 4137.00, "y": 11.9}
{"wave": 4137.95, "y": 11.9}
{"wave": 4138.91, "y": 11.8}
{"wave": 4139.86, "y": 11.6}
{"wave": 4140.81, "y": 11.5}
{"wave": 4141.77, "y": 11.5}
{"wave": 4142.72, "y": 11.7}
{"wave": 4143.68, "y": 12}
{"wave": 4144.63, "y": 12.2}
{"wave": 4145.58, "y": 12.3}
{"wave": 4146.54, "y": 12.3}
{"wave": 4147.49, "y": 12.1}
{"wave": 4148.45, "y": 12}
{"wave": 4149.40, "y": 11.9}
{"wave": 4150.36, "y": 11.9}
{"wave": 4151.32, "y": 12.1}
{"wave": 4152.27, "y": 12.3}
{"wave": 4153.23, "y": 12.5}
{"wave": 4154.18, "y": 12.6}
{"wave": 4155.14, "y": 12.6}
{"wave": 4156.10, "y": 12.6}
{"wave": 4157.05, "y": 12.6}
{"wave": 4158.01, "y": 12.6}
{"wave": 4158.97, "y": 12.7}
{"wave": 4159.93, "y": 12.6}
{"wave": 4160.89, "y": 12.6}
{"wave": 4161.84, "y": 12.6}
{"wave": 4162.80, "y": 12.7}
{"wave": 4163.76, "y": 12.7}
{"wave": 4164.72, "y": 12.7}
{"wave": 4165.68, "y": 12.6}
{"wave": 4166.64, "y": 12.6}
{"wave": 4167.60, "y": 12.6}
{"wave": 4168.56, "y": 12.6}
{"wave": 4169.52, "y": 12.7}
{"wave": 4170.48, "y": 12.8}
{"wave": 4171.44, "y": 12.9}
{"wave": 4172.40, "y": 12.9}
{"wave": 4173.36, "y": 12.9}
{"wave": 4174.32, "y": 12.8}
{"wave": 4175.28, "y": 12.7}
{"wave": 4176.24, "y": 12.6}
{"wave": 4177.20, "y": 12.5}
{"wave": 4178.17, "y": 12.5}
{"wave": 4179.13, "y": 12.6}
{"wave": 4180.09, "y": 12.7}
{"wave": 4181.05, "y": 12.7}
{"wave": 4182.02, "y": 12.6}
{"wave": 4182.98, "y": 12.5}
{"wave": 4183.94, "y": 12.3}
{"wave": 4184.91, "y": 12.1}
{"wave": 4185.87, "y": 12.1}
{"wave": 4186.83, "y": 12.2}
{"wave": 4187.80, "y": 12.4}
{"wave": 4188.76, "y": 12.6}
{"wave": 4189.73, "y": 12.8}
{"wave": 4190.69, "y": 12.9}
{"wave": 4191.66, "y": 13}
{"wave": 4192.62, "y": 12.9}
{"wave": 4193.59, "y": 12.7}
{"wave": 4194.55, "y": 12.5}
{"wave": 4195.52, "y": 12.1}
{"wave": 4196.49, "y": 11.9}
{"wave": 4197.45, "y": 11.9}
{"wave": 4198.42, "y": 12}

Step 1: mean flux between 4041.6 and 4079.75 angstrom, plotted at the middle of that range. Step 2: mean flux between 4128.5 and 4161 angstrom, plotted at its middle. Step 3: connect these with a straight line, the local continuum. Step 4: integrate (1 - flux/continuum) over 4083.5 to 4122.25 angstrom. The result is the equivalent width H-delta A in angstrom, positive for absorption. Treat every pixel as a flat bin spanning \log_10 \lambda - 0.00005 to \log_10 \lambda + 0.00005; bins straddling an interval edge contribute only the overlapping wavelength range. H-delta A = 6.1 angstrom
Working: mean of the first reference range 12.1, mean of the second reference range 12.1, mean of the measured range 10.2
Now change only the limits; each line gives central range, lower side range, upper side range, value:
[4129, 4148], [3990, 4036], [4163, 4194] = 0.91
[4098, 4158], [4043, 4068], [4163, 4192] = 6.54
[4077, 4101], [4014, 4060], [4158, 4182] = 2.22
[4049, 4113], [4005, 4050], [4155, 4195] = 6.04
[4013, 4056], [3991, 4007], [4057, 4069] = -0.93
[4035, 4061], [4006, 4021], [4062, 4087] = -0.54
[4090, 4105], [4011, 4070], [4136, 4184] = 2.50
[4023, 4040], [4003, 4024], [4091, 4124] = -0.59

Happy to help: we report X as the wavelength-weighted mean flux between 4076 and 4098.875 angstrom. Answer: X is 11.5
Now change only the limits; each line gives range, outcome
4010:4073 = 12.1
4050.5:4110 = 11.2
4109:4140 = 11.3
